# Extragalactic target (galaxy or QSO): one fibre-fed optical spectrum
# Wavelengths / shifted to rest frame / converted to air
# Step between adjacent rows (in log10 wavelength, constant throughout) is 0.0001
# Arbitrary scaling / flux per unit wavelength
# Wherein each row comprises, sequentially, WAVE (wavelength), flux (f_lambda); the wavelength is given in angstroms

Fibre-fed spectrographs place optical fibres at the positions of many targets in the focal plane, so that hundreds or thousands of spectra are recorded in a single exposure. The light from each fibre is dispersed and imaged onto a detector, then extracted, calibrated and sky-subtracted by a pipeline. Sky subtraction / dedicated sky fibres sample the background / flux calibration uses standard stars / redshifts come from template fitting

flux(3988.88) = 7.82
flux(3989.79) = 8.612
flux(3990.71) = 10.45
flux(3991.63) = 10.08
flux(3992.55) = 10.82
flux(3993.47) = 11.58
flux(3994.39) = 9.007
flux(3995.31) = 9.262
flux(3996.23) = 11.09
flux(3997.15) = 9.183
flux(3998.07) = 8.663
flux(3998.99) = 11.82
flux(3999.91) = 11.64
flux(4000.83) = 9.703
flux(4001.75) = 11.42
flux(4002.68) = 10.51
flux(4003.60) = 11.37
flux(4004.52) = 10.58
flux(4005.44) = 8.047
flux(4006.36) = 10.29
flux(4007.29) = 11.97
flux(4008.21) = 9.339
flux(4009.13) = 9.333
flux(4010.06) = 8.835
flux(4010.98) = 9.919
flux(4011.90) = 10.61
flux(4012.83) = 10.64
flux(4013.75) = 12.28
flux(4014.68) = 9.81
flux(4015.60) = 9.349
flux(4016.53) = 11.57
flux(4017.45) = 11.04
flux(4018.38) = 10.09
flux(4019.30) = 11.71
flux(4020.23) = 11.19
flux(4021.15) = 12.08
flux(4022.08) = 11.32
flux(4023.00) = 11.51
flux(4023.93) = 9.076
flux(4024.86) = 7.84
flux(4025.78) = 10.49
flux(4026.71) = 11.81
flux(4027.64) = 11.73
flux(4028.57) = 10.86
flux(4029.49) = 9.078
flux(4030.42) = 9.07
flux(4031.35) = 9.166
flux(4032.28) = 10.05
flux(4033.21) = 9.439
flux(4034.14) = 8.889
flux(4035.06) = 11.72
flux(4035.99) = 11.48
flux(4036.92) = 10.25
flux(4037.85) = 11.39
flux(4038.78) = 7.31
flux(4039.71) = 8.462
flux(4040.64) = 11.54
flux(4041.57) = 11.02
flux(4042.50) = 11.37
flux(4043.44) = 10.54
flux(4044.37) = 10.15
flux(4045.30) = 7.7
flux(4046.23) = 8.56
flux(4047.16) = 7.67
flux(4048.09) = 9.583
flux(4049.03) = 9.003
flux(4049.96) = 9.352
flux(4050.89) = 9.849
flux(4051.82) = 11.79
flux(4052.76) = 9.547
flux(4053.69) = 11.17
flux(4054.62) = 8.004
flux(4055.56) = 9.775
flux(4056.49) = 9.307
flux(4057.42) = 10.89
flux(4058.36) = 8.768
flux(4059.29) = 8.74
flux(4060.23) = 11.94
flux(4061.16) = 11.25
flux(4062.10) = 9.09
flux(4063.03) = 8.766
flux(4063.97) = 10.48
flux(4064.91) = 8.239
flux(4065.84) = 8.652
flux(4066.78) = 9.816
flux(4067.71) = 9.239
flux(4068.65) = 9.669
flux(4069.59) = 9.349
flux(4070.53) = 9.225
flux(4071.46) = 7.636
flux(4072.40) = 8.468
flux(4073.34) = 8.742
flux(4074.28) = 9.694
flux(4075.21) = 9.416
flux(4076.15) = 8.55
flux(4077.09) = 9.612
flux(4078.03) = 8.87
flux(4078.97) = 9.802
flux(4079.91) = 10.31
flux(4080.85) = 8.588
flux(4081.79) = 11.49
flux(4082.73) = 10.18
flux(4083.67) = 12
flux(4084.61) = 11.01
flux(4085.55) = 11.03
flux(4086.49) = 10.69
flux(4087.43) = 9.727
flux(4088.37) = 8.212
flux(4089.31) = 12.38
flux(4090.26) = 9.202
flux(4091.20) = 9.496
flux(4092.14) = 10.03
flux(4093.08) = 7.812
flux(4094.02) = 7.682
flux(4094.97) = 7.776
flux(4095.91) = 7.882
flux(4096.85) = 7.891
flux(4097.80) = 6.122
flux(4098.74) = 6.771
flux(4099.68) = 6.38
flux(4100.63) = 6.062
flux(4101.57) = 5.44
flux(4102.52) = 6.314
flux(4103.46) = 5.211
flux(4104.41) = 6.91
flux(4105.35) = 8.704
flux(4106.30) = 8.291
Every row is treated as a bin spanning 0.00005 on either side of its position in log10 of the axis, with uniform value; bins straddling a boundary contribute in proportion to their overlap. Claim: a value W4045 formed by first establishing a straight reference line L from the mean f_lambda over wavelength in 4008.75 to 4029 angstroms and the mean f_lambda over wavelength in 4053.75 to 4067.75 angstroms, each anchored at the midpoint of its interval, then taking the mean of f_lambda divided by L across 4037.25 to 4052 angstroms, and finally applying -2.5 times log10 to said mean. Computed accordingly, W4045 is 0.034 mag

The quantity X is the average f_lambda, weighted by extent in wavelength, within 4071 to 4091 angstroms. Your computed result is 9.79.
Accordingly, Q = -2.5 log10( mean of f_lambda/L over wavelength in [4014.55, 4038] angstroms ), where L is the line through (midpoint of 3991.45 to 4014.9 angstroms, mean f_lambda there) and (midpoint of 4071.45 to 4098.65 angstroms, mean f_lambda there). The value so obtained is -0.05 mag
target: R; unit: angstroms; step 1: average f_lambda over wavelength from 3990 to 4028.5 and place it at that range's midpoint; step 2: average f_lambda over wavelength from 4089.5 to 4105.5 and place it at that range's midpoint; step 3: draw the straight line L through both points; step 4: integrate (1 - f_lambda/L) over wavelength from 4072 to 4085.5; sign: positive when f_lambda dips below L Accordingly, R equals -2.9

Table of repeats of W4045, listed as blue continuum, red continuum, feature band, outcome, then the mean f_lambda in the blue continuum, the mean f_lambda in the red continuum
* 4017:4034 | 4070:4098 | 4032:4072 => 0.03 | 10.4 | 9.35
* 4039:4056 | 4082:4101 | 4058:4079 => 0.01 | 9.69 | 8.97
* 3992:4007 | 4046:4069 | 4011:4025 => -0.07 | 10.3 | 9.58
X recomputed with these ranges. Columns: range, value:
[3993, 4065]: 10.1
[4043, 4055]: 9.47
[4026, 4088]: 9.8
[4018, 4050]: 10.1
